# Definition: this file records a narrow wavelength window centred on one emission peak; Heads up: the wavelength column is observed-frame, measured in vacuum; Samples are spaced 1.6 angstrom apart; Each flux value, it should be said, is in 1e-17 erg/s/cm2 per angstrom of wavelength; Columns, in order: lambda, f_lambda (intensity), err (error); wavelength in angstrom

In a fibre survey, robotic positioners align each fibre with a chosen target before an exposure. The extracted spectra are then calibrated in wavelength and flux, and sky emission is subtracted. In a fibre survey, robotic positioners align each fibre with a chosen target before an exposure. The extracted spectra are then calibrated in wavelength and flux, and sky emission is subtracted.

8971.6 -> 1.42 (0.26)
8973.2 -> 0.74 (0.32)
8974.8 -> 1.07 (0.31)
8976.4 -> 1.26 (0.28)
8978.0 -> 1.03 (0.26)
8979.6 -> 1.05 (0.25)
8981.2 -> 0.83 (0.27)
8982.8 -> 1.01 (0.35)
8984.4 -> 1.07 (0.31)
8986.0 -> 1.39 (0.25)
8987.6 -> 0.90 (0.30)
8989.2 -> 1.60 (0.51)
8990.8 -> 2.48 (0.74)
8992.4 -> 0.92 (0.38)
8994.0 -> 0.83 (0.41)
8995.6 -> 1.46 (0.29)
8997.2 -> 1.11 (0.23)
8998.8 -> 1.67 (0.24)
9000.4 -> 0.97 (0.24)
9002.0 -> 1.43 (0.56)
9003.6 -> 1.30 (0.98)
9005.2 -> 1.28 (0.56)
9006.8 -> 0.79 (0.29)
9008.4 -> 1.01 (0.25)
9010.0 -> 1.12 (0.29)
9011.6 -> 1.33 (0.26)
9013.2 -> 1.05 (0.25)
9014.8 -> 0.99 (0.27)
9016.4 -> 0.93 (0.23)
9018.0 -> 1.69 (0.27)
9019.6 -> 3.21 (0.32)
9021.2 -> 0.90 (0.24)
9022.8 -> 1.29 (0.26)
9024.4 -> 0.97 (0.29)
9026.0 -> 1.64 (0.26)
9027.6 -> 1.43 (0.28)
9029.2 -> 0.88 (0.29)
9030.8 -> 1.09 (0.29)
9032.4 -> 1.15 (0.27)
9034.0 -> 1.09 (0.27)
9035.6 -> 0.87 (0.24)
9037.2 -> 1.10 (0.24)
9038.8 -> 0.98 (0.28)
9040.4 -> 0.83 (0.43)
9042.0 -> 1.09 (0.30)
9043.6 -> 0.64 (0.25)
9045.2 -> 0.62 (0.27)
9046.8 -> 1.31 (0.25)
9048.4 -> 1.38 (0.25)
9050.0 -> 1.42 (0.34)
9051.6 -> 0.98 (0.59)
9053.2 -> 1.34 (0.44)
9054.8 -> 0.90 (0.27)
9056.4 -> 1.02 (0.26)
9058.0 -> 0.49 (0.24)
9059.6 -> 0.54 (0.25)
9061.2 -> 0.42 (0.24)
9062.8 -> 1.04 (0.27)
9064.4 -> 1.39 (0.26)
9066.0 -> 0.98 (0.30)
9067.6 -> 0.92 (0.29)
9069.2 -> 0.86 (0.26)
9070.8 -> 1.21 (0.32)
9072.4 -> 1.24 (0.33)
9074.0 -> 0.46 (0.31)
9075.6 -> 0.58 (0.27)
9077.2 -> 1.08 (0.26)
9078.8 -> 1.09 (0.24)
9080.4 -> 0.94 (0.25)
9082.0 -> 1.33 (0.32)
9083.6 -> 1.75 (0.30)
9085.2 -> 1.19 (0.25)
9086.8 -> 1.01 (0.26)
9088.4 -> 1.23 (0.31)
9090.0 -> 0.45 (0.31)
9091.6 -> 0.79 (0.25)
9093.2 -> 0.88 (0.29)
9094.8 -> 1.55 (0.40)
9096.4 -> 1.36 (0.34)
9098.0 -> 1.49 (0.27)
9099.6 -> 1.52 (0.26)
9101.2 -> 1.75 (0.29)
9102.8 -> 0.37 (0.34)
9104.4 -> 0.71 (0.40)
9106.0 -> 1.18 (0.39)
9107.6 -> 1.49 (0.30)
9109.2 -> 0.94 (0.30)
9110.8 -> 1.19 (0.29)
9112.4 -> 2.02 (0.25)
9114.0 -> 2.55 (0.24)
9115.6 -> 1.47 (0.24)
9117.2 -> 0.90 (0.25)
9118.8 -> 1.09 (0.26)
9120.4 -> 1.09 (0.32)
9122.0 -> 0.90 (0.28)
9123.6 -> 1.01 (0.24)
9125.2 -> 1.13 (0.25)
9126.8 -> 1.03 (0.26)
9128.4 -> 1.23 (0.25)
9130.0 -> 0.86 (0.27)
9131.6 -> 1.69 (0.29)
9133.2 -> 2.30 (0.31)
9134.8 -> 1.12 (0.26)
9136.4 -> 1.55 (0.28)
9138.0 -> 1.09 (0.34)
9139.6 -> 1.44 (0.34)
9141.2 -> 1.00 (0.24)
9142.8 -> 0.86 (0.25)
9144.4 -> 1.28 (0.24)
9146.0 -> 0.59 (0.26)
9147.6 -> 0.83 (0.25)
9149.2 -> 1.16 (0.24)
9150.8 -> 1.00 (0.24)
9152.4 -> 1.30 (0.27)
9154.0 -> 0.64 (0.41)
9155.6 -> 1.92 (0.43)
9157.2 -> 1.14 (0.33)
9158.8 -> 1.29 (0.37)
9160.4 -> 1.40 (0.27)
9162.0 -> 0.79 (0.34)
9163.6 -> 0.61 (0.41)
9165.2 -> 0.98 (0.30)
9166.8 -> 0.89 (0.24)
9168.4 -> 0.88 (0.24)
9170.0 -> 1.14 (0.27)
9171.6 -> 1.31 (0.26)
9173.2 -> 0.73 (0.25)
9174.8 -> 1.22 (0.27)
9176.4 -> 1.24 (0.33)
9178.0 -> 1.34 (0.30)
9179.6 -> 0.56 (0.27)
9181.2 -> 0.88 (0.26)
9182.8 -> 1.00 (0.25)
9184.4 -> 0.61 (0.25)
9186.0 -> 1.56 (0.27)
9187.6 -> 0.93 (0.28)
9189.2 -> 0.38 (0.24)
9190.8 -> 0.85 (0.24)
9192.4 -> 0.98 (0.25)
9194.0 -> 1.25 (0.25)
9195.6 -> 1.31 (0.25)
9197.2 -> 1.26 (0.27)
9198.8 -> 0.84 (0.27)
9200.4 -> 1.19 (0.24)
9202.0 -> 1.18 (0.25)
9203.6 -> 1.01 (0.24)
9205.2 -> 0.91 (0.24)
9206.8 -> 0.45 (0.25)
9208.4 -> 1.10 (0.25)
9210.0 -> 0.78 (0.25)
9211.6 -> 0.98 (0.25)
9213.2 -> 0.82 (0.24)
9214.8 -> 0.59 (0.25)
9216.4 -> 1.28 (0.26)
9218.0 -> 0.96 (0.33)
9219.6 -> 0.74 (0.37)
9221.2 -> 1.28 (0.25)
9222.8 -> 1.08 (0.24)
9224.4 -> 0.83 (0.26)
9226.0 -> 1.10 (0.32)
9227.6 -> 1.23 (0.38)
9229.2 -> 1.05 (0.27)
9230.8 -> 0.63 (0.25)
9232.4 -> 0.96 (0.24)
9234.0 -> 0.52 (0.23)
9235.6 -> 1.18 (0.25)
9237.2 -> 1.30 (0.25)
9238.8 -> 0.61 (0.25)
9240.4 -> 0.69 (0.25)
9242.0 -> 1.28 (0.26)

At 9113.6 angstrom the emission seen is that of [S II] 6716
